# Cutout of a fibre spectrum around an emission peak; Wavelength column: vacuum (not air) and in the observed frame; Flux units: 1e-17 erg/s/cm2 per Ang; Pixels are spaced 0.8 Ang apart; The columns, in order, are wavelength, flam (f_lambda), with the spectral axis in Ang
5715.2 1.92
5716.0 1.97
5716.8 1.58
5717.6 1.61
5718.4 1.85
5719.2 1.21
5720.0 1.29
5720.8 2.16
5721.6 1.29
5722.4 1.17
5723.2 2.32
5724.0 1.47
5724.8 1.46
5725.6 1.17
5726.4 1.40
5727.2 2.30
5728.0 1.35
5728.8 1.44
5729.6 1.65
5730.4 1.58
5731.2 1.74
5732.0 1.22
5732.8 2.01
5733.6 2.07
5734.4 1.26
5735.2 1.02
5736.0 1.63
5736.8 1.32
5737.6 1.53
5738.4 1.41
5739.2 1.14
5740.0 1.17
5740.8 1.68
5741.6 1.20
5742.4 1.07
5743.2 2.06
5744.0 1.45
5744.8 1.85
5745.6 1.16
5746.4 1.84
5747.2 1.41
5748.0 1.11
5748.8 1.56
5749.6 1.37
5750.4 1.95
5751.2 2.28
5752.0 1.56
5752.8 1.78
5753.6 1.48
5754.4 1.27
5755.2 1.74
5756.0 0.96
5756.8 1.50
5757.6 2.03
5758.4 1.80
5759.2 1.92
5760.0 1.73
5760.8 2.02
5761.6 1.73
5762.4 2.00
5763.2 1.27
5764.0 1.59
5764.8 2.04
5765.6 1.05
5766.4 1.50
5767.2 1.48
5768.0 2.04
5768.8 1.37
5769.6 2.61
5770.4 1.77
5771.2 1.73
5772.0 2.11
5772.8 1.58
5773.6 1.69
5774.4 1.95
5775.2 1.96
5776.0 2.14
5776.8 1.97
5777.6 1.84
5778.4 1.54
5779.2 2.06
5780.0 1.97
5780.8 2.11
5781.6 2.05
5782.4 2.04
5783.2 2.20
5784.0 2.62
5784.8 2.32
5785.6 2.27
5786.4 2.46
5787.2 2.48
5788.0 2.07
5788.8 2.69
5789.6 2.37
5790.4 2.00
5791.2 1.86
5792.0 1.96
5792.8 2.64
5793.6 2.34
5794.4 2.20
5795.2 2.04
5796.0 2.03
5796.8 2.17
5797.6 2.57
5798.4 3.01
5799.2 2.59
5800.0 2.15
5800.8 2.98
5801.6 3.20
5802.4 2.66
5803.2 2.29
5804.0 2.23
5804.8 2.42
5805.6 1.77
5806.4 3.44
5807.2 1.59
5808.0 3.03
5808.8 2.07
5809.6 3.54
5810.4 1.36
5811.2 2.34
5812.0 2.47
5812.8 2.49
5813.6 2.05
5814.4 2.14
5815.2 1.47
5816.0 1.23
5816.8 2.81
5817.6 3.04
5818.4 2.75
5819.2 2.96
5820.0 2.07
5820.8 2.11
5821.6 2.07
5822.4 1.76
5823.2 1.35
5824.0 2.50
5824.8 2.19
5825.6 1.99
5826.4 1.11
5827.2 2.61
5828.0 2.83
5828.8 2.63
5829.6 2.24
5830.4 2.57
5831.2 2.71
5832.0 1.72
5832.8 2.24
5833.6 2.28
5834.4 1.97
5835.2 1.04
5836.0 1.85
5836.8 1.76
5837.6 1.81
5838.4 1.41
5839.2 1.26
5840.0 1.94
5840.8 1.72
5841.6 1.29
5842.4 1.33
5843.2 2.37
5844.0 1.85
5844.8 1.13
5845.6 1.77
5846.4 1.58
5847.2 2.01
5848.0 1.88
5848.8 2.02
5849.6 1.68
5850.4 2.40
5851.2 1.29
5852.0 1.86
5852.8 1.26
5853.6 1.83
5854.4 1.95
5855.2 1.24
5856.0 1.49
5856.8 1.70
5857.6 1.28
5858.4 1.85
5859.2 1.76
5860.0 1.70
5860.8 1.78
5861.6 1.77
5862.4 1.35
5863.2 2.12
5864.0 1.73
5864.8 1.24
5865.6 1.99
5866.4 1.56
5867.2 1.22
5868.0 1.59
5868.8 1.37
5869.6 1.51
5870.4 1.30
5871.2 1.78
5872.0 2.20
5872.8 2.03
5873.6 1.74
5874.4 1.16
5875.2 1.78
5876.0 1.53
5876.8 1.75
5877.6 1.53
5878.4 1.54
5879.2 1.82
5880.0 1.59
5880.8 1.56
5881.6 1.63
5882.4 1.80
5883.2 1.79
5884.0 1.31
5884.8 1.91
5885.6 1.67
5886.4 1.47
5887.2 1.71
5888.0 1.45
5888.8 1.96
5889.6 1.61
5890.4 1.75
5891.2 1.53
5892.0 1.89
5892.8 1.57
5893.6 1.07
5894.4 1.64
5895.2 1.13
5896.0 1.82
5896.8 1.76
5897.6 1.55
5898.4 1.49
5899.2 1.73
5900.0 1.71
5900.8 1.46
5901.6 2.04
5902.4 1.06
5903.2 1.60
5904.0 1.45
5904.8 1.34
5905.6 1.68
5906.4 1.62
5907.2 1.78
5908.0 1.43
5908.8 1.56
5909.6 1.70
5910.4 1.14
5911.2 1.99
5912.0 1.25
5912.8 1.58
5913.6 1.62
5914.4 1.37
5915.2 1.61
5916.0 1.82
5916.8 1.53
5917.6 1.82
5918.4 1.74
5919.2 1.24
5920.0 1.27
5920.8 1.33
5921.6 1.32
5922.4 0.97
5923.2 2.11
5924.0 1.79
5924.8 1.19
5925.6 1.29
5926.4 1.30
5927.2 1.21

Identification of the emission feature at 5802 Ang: Mg II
